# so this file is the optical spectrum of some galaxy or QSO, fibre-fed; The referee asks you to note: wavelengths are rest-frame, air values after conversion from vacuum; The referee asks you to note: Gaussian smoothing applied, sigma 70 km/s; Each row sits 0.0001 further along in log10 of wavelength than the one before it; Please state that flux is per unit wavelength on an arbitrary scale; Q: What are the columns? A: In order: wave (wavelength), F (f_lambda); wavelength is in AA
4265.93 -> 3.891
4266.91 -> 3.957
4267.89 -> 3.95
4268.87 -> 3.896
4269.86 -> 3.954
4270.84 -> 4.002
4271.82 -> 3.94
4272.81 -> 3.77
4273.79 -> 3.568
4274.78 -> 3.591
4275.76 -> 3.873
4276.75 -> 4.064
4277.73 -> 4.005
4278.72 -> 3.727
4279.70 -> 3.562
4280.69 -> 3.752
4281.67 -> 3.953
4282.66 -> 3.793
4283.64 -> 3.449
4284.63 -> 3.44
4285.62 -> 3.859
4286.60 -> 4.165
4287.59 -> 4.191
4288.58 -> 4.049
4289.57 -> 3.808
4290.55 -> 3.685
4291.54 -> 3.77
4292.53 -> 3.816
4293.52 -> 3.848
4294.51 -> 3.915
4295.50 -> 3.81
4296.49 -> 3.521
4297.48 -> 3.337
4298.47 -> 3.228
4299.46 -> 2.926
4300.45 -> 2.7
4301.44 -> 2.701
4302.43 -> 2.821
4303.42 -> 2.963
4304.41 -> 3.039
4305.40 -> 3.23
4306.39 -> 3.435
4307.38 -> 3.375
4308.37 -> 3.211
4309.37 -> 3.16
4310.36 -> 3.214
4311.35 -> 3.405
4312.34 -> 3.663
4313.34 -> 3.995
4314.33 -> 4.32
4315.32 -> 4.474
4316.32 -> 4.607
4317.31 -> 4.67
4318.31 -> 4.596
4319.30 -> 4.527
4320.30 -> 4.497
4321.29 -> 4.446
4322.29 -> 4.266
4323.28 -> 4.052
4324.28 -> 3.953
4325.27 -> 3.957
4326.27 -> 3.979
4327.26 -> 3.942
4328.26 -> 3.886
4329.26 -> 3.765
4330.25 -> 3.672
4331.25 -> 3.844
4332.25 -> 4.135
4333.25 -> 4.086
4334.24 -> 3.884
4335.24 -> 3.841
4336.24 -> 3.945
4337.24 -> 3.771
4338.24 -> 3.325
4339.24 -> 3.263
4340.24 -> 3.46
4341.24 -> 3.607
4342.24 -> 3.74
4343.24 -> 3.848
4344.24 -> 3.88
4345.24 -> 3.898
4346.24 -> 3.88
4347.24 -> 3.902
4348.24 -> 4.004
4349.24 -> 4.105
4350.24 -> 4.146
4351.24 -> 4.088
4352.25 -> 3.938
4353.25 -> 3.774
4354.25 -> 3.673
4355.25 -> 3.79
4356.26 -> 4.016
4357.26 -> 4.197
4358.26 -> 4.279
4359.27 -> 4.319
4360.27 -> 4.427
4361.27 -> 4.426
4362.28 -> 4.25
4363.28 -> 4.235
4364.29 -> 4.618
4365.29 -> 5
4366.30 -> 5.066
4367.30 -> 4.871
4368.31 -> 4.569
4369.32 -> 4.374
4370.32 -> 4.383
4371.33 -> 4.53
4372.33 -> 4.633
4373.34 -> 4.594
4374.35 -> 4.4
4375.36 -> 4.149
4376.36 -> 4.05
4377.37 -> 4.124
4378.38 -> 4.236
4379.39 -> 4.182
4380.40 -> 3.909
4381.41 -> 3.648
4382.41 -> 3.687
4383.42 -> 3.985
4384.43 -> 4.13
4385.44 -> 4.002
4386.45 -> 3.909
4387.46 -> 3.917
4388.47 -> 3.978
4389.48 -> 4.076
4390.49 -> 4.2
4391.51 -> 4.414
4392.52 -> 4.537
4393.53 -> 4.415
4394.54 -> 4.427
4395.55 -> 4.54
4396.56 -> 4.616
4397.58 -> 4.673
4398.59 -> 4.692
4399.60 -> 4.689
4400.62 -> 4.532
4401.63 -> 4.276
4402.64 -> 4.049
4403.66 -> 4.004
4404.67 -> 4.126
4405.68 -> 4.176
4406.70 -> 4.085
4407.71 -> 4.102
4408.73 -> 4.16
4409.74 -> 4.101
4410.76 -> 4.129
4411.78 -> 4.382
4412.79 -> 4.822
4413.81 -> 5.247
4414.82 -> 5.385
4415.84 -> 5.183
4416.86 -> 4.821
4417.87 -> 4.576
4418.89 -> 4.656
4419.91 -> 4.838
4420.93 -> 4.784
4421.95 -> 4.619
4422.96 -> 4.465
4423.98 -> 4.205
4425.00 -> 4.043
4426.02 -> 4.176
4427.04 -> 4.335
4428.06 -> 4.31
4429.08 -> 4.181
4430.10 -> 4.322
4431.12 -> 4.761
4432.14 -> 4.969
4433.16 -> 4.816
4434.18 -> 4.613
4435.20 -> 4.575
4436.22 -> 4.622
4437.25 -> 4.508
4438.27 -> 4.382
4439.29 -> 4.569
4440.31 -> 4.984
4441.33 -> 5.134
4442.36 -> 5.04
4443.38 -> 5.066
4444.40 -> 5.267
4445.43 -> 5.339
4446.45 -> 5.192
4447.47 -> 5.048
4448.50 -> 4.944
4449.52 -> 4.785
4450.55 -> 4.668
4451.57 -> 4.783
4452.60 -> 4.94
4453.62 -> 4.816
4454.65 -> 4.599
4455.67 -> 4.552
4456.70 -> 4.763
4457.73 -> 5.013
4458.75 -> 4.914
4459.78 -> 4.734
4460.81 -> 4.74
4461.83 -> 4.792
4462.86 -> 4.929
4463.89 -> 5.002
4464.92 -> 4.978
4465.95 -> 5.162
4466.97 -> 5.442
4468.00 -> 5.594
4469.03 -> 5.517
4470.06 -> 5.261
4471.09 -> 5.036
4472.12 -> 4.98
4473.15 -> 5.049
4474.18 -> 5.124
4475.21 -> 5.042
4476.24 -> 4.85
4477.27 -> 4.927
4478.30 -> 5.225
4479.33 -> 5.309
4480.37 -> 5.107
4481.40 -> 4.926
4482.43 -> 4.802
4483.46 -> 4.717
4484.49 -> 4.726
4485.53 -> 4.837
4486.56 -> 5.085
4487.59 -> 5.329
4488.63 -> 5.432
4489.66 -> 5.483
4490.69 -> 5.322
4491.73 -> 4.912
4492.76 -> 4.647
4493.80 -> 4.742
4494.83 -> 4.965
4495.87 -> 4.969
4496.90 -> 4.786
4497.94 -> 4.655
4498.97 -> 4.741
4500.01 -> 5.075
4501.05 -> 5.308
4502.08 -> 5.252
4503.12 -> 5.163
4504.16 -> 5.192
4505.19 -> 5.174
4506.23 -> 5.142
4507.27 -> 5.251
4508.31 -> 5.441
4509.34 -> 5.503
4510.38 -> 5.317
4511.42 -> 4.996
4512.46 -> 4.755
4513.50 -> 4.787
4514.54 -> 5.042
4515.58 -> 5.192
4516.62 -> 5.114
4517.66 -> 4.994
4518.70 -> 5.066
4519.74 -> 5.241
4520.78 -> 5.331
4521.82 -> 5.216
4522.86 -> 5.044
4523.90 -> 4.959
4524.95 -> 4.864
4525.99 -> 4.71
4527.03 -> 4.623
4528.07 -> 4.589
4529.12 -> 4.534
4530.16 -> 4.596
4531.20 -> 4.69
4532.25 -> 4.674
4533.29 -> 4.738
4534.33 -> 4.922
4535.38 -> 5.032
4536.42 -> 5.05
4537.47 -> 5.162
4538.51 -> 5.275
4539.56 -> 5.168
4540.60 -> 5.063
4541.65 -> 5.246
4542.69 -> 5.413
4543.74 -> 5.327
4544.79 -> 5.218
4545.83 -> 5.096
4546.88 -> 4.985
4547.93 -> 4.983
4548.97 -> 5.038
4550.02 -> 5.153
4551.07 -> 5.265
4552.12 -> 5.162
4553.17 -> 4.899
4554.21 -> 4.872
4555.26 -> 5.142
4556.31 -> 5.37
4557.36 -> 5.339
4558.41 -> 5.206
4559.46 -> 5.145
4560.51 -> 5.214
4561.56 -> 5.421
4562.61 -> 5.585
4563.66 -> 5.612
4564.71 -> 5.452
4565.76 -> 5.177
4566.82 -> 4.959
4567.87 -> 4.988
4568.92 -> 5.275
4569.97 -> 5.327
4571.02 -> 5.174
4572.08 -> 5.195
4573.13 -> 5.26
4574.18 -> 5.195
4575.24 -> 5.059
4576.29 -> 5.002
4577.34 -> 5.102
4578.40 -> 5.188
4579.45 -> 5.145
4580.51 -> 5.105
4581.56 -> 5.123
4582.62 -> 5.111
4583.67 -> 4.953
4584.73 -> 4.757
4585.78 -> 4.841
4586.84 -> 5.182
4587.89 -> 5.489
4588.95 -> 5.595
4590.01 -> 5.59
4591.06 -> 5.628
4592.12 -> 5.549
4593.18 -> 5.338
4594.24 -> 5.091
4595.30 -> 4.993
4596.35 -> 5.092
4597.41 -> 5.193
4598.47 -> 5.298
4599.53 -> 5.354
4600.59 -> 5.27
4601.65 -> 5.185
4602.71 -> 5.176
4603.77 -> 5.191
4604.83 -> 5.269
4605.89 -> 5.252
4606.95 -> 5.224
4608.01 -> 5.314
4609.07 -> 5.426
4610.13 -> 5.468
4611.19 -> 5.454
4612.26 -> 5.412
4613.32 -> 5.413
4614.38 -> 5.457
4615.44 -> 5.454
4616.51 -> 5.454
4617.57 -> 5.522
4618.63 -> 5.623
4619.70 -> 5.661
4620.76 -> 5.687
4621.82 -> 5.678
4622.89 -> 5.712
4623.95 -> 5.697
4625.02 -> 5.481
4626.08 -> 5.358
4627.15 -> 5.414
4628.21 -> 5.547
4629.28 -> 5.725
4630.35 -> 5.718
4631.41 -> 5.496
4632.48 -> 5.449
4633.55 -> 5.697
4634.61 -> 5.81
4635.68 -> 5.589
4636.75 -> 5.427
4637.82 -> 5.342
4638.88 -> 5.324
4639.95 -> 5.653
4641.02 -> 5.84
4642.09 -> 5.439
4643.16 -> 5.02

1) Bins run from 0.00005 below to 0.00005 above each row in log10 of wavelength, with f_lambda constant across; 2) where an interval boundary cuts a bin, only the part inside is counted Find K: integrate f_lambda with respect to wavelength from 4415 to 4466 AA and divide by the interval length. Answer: 4.75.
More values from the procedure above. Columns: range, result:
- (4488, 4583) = 5.09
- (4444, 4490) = 5.01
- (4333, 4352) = 3.82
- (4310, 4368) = 4.06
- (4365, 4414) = 4.31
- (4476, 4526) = 5.06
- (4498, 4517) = 5.12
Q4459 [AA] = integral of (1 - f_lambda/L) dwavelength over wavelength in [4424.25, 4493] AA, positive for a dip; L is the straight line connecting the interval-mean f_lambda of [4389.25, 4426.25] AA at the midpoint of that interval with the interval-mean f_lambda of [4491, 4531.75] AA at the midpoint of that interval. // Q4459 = -2.45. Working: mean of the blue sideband 4.47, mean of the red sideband 4.99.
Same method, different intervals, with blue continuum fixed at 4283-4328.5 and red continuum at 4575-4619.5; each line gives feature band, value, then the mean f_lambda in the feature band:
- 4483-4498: -0.9 AA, 4.98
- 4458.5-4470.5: -1.4 AA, 5.09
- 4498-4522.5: -1.6 AA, 5.13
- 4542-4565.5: -0.8 AA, 5.22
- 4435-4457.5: -1.9 AA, 4.85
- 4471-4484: -1.0 AA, 5.01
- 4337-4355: 0.7 AA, 3.8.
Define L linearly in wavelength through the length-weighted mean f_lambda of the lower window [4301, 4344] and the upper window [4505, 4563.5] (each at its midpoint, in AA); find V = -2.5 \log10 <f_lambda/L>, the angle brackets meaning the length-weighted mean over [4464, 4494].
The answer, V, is -0.08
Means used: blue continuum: 3.78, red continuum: 5.08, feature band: 5.09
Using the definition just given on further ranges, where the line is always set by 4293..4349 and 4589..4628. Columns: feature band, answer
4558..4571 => -0.03 mag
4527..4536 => 0.05 mag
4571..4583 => 0.02 mag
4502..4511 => -0.10 mag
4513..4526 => -0.04 mag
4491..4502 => -0.03 mag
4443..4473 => -0.11 mag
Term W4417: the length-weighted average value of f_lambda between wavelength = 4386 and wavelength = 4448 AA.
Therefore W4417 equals 4.54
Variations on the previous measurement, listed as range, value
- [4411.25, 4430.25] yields 4.6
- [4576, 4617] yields 5.26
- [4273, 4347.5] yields 3.75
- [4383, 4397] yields 4.22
